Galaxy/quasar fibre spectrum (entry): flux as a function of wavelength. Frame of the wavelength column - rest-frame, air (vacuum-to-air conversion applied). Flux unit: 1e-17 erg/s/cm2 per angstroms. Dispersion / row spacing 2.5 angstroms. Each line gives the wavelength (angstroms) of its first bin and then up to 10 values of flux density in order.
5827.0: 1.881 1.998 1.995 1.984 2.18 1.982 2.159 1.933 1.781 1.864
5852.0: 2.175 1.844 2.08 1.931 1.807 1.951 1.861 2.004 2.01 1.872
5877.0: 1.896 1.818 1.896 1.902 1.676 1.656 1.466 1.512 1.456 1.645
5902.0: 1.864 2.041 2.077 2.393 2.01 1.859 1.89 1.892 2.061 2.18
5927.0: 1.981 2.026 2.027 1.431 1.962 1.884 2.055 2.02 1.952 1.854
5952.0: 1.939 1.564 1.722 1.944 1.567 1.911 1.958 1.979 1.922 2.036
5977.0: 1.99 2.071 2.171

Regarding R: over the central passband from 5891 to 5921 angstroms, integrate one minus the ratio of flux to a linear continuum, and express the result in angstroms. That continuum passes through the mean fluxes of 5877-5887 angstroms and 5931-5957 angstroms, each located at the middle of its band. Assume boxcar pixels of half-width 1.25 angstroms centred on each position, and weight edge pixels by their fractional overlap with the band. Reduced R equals 0.1 angstroms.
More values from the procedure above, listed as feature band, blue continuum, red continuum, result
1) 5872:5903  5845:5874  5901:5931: 3.9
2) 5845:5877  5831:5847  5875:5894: -0.7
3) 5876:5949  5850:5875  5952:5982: 1.7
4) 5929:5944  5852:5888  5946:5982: 0.0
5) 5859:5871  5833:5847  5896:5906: 0.0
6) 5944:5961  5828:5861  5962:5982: 1.1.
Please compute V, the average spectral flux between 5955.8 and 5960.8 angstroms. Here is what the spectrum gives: 1.83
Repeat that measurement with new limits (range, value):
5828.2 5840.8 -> 2.03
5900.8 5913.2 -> 2.08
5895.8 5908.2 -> 1.82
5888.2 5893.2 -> 1.56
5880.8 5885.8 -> 1.9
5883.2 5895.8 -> 1.64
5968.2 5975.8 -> 1.98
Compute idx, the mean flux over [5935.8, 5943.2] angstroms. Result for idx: 1.97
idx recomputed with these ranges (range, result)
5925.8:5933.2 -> 2.01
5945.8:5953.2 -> 1.91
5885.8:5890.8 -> 1.66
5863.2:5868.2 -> 1.91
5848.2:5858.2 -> 1.99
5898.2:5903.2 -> 1.75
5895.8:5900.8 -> 1.55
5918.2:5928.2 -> 2.03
